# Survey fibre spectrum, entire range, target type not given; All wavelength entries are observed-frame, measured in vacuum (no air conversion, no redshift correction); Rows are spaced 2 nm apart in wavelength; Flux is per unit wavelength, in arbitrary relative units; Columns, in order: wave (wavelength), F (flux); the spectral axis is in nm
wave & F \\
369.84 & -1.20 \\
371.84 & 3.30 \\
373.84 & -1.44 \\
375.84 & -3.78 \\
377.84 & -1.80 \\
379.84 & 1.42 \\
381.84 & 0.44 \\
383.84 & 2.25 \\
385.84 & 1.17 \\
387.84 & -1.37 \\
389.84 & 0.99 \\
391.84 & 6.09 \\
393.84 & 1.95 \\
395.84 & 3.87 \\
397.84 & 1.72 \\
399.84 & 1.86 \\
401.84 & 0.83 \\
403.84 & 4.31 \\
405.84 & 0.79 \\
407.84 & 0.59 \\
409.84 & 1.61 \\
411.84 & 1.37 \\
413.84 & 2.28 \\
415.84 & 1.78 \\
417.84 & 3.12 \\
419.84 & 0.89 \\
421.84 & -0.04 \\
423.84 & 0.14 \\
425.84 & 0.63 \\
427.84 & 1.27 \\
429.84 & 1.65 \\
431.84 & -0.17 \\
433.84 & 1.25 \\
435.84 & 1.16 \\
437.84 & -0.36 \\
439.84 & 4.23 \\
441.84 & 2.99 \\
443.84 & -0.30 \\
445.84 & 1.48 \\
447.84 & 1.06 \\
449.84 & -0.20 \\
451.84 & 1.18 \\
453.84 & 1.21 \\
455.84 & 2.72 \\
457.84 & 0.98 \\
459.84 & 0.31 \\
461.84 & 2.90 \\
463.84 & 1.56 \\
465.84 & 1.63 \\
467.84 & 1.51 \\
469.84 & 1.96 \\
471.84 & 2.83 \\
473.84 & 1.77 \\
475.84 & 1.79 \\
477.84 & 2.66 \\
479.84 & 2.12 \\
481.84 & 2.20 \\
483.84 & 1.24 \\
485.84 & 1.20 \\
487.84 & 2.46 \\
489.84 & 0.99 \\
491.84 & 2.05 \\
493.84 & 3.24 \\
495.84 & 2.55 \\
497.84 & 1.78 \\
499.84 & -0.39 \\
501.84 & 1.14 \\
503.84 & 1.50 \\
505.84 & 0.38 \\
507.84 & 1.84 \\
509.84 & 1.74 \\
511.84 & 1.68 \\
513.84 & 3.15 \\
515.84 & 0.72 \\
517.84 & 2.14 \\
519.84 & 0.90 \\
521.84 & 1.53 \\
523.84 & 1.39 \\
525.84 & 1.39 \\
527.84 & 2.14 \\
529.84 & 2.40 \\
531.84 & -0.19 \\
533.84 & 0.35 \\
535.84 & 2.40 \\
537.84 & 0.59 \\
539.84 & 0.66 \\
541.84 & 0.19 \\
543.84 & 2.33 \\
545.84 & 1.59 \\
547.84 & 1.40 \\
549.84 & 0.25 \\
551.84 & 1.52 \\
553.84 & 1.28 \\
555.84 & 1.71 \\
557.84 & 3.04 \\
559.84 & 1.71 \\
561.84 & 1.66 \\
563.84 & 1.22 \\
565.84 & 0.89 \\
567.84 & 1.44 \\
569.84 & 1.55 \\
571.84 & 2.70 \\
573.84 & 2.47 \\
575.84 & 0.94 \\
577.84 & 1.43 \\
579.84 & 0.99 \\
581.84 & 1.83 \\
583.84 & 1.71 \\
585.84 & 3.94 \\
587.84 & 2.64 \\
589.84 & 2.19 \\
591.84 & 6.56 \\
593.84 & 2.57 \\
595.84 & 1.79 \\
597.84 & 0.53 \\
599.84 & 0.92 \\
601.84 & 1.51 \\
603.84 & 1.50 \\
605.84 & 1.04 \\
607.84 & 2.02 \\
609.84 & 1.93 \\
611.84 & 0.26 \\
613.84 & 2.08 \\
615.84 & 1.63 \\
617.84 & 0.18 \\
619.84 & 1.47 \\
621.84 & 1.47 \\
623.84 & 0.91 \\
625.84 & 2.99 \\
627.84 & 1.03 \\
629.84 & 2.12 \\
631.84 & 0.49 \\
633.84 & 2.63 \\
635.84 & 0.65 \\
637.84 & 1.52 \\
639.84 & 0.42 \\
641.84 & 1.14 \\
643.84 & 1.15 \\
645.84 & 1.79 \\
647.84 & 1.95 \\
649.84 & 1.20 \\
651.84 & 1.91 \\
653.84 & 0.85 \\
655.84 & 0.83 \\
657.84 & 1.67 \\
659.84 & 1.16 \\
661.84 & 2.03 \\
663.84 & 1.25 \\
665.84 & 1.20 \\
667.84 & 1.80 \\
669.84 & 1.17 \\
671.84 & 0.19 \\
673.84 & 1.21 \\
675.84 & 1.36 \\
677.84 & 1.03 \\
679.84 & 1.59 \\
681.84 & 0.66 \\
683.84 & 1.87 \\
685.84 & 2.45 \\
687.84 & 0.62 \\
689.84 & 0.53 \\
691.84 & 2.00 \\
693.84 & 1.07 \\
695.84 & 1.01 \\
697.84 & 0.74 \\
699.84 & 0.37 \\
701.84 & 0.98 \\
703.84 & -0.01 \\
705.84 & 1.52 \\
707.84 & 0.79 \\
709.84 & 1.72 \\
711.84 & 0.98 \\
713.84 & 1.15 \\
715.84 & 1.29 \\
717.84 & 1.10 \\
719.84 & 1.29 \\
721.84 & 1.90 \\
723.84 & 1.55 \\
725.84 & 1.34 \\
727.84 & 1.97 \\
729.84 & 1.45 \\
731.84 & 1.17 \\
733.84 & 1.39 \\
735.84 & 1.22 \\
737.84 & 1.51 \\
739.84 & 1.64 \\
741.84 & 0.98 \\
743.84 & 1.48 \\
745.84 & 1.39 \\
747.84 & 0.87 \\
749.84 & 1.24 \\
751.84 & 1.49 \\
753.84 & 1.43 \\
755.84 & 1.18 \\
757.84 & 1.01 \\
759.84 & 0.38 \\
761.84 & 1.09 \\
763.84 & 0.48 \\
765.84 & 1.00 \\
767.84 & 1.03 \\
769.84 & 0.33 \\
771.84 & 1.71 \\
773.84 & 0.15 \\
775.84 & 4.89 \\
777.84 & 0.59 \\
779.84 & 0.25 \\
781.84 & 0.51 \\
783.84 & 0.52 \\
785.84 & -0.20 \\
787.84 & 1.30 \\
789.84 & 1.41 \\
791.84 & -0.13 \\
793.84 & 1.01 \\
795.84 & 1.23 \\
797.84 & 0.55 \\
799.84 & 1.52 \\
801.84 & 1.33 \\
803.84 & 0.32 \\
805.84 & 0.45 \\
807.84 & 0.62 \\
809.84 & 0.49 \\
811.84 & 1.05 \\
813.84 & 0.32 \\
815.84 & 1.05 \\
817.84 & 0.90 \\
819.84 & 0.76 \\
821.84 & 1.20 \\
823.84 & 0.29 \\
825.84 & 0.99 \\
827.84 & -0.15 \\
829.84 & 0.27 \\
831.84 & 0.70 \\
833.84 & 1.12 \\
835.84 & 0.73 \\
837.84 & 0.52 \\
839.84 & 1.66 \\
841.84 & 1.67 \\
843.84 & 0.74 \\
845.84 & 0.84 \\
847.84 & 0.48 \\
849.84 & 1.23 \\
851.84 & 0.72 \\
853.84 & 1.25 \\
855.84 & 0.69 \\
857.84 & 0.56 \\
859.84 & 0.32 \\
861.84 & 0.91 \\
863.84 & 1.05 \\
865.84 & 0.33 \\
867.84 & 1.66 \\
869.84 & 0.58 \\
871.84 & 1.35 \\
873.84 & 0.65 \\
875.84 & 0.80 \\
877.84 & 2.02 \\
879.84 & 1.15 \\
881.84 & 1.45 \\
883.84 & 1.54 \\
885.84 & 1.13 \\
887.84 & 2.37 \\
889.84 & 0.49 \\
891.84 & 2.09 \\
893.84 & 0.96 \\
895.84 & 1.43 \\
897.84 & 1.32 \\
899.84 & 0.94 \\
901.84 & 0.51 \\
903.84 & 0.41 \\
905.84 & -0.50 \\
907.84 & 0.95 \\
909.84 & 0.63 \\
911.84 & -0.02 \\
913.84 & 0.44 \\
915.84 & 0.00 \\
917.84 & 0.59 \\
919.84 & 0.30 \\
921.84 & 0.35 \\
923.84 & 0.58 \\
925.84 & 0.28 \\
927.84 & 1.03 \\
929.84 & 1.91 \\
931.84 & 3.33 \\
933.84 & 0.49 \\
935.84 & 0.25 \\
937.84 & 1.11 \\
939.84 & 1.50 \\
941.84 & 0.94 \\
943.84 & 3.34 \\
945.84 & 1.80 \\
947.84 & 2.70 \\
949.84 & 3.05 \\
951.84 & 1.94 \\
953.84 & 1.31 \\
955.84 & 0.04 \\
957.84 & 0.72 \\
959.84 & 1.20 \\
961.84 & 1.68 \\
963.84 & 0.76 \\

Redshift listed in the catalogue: 0.18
